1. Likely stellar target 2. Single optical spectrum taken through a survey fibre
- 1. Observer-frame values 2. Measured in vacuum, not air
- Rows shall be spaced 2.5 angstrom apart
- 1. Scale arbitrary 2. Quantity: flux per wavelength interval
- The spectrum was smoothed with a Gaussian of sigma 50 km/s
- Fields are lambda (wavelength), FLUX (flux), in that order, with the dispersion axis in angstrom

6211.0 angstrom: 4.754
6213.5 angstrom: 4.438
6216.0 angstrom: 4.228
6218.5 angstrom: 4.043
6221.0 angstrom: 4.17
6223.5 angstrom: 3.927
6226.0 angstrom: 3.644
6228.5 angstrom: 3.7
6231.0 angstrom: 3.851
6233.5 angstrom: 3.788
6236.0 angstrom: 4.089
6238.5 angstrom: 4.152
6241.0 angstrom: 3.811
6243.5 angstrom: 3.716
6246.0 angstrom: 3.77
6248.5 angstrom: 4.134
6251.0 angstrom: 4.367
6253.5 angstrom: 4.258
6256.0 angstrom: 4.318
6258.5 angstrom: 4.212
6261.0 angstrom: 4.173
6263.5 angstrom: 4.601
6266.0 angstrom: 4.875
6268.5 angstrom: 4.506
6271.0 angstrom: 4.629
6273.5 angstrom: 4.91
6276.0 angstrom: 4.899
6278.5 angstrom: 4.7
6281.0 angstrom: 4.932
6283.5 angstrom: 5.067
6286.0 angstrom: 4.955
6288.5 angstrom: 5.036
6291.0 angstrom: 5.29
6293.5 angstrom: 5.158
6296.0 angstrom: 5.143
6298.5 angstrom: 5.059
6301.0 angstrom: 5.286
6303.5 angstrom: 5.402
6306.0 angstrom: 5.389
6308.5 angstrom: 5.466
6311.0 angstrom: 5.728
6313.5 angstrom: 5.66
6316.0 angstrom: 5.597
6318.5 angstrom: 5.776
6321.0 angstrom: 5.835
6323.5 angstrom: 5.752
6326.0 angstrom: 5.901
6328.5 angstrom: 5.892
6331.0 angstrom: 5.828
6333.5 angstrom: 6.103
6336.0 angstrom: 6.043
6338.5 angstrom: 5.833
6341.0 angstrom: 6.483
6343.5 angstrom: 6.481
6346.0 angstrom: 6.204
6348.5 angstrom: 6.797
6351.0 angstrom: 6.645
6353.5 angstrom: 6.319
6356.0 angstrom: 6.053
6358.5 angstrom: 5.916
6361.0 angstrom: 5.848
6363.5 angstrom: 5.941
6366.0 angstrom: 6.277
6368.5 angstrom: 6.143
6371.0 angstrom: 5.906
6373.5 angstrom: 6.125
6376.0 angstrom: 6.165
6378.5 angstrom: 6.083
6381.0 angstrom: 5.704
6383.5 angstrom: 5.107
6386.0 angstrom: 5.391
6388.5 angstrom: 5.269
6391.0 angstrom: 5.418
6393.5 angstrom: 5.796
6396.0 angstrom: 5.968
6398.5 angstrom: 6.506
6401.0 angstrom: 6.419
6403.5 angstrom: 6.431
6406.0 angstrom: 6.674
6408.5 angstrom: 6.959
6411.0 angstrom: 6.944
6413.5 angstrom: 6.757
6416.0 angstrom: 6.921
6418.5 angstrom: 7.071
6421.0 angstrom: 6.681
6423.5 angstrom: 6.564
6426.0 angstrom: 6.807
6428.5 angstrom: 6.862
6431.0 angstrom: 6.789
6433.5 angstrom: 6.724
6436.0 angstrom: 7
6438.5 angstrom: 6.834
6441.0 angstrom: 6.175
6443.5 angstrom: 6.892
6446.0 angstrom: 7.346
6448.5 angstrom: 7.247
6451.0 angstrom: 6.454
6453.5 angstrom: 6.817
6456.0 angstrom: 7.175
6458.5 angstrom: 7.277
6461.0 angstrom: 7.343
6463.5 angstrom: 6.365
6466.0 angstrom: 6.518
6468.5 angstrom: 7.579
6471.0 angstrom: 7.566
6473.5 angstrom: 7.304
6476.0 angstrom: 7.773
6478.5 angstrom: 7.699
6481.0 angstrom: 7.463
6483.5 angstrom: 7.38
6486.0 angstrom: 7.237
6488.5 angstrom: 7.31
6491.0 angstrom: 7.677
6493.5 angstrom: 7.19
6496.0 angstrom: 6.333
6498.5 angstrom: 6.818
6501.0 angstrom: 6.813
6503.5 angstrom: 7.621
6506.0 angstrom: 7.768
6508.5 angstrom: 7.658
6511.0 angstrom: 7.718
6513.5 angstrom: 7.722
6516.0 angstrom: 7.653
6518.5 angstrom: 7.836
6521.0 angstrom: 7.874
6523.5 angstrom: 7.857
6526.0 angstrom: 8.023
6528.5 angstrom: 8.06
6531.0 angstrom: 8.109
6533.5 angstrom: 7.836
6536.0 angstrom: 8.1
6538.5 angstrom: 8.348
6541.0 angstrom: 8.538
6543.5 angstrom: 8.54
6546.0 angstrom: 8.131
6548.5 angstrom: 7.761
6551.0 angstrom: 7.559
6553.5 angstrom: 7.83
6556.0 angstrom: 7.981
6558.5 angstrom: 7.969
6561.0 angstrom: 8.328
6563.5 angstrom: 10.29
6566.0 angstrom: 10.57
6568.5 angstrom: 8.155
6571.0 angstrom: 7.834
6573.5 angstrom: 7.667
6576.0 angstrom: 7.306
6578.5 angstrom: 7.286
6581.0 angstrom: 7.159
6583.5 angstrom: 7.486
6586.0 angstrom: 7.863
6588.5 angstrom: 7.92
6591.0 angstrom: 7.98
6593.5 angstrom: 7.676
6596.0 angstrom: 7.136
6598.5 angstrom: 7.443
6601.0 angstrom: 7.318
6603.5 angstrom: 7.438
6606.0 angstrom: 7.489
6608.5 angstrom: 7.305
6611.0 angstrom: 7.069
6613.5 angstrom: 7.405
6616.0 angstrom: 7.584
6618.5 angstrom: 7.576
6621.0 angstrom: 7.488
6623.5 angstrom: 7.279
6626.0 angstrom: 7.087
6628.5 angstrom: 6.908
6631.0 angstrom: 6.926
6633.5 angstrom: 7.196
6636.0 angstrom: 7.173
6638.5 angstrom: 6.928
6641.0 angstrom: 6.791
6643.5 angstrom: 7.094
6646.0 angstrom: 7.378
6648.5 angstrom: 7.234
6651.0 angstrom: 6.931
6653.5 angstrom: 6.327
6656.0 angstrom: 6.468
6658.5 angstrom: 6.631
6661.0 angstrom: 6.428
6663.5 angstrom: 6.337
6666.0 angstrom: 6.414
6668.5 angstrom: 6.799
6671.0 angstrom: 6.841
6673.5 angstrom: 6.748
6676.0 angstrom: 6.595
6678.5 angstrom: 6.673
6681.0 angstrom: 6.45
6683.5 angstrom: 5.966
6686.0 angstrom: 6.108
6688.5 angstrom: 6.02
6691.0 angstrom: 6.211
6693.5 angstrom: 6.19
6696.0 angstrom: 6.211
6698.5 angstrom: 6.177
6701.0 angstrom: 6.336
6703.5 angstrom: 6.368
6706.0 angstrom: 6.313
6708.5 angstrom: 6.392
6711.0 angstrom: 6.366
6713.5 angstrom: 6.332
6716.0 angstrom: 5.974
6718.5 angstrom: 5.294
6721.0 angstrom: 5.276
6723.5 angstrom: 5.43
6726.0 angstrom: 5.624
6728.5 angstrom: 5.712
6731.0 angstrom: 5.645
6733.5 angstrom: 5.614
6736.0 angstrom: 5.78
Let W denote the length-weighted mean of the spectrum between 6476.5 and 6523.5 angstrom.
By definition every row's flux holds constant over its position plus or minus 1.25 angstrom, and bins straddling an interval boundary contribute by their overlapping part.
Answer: 7.45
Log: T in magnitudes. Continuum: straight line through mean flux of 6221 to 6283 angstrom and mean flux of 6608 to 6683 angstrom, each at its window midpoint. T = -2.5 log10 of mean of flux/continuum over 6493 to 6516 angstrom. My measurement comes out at -0.22 mag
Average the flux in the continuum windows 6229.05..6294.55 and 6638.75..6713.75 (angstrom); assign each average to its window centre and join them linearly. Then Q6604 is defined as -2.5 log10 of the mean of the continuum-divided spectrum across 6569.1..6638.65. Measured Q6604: -0.20 mag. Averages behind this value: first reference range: 4.46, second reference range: 6.51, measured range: 7.4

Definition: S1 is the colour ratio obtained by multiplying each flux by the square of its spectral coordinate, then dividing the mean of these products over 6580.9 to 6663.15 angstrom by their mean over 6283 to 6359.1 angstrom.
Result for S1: 1.37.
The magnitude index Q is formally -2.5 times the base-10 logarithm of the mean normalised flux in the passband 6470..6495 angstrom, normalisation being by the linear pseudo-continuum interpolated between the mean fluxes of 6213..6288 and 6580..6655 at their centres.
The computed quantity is -0.202 mag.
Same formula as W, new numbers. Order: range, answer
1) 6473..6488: 7.48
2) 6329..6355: 6.26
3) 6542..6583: 8.14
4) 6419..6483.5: 7.02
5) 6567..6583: 7.61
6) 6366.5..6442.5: 6.34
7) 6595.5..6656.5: 7.17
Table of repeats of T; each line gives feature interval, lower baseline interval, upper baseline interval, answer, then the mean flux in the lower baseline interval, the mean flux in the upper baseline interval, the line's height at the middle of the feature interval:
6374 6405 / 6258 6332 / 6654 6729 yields -0.08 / 5.2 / 6.23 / 5.44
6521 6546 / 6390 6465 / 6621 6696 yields -0.21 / 6.71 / 6.7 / 6.71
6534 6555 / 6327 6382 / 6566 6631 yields -0.12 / 6.13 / 7.52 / 7.21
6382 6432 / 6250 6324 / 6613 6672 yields -0.12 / 5.03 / 6.96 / 5.68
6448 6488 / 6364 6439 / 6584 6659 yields -0.09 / 6.33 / 7.24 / 6.61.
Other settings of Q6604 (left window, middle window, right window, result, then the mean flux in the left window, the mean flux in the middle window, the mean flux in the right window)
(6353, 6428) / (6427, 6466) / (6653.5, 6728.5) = -0.109 mag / 6.21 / 6.87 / 6.23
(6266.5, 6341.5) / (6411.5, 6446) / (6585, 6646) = -0.106 mag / 5.39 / 6.8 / 7.34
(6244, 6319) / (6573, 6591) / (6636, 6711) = -0.222 mag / 4.89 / 7.55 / 6.54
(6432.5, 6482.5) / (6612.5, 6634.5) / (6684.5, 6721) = -0.132 mag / 7.08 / 7.27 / 6.13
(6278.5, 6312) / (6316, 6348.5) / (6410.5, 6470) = -0.073 mag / 5.2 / 6.03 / 6.88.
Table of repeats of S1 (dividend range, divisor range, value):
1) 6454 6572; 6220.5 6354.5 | 1.65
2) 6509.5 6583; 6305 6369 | 1.43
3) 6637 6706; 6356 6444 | 1.13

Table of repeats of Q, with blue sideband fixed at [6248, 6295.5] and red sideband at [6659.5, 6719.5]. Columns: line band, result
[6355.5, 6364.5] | -0.176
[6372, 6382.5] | -0.173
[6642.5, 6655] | -0.135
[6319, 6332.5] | -0.189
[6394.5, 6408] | -0.228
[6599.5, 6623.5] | -0.225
